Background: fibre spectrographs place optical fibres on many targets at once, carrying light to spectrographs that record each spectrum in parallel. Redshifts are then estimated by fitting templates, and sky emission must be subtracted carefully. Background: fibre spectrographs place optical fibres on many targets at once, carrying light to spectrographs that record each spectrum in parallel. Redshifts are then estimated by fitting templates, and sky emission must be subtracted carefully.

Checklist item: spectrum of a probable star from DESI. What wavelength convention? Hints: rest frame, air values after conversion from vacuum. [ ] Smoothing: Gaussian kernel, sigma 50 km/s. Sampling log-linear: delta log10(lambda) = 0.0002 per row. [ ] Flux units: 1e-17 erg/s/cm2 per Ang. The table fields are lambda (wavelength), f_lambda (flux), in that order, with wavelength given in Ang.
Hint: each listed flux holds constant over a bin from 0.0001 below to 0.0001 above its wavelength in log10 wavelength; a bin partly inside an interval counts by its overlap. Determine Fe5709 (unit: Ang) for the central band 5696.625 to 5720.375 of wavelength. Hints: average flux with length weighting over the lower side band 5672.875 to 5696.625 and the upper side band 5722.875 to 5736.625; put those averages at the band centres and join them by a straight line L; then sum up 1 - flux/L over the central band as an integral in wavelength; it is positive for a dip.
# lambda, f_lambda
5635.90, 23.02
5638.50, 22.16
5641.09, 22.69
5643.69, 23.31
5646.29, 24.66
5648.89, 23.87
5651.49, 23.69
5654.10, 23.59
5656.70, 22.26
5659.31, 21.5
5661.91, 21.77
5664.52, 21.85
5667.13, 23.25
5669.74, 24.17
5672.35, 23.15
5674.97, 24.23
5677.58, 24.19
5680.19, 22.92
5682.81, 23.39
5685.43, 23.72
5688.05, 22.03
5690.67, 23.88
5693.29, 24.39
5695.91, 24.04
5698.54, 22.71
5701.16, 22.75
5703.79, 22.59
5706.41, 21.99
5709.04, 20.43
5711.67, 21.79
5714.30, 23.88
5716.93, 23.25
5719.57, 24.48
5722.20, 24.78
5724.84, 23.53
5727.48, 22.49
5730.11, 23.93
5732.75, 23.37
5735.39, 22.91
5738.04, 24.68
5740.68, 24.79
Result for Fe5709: 0.8 Ang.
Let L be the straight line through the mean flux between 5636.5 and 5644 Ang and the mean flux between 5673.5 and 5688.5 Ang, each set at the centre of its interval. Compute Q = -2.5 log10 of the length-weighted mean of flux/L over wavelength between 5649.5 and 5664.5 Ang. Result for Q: 0.021 mag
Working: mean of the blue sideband 22.7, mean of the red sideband 23.5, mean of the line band 22.6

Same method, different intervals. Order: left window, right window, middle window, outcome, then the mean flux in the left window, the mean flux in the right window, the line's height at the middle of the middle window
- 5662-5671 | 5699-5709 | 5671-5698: -0.05 mag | 22.9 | 22.2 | 22.6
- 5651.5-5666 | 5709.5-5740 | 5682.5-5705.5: -0.01 mag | 22.3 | 23.5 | 23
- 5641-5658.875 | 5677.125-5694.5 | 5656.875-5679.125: 0.02 mag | 23.4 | 23.5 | 23.4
